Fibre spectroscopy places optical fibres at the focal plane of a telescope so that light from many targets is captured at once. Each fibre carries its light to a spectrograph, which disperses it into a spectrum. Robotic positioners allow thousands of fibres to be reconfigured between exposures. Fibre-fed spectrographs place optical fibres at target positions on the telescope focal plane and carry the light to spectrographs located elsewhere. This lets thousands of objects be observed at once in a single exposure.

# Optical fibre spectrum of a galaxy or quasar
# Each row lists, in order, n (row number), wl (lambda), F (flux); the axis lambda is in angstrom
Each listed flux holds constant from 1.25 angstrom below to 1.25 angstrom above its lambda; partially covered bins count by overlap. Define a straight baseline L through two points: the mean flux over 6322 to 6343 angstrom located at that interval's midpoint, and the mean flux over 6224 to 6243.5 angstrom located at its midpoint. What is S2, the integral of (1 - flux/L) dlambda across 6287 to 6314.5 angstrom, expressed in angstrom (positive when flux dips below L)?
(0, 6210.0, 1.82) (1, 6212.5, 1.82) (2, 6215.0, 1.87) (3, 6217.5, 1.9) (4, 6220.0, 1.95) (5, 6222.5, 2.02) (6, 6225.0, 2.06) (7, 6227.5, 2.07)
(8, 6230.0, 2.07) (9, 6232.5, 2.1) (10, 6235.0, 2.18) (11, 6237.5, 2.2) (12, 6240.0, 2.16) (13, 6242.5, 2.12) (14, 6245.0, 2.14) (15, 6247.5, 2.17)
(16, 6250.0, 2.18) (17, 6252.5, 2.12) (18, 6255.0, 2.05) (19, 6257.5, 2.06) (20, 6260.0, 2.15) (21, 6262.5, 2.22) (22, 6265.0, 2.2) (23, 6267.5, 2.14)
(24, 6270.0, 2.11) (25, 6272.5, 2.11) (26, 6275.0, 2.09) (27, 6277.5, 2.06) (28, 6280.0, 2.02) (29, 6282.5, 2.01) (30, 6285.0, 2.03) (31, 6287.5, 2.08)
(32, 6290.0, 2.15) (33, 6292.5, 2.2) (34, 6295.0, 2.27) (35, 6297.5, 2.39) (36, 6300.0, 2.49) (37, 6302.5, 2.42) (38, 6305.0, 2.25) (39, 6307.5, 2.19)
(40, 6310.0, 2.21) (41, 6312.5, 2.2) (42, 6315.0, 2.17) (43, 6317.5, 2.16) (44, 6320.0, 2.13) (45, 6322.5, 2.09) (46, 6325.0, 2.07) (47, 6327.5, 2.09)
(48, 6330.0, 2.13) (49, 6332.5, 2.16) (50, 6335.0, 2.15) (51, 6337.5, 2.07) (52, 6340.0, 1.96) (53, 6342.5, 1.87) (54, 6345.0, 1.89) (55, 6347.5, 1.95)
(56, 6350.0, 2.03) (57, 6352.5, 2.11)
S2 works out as -2.3 angstrom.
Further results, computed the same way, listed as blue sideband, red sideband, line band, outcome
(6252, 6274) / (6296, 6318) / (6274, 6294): 1.08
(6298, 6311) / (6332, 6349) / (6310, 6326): 0.41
